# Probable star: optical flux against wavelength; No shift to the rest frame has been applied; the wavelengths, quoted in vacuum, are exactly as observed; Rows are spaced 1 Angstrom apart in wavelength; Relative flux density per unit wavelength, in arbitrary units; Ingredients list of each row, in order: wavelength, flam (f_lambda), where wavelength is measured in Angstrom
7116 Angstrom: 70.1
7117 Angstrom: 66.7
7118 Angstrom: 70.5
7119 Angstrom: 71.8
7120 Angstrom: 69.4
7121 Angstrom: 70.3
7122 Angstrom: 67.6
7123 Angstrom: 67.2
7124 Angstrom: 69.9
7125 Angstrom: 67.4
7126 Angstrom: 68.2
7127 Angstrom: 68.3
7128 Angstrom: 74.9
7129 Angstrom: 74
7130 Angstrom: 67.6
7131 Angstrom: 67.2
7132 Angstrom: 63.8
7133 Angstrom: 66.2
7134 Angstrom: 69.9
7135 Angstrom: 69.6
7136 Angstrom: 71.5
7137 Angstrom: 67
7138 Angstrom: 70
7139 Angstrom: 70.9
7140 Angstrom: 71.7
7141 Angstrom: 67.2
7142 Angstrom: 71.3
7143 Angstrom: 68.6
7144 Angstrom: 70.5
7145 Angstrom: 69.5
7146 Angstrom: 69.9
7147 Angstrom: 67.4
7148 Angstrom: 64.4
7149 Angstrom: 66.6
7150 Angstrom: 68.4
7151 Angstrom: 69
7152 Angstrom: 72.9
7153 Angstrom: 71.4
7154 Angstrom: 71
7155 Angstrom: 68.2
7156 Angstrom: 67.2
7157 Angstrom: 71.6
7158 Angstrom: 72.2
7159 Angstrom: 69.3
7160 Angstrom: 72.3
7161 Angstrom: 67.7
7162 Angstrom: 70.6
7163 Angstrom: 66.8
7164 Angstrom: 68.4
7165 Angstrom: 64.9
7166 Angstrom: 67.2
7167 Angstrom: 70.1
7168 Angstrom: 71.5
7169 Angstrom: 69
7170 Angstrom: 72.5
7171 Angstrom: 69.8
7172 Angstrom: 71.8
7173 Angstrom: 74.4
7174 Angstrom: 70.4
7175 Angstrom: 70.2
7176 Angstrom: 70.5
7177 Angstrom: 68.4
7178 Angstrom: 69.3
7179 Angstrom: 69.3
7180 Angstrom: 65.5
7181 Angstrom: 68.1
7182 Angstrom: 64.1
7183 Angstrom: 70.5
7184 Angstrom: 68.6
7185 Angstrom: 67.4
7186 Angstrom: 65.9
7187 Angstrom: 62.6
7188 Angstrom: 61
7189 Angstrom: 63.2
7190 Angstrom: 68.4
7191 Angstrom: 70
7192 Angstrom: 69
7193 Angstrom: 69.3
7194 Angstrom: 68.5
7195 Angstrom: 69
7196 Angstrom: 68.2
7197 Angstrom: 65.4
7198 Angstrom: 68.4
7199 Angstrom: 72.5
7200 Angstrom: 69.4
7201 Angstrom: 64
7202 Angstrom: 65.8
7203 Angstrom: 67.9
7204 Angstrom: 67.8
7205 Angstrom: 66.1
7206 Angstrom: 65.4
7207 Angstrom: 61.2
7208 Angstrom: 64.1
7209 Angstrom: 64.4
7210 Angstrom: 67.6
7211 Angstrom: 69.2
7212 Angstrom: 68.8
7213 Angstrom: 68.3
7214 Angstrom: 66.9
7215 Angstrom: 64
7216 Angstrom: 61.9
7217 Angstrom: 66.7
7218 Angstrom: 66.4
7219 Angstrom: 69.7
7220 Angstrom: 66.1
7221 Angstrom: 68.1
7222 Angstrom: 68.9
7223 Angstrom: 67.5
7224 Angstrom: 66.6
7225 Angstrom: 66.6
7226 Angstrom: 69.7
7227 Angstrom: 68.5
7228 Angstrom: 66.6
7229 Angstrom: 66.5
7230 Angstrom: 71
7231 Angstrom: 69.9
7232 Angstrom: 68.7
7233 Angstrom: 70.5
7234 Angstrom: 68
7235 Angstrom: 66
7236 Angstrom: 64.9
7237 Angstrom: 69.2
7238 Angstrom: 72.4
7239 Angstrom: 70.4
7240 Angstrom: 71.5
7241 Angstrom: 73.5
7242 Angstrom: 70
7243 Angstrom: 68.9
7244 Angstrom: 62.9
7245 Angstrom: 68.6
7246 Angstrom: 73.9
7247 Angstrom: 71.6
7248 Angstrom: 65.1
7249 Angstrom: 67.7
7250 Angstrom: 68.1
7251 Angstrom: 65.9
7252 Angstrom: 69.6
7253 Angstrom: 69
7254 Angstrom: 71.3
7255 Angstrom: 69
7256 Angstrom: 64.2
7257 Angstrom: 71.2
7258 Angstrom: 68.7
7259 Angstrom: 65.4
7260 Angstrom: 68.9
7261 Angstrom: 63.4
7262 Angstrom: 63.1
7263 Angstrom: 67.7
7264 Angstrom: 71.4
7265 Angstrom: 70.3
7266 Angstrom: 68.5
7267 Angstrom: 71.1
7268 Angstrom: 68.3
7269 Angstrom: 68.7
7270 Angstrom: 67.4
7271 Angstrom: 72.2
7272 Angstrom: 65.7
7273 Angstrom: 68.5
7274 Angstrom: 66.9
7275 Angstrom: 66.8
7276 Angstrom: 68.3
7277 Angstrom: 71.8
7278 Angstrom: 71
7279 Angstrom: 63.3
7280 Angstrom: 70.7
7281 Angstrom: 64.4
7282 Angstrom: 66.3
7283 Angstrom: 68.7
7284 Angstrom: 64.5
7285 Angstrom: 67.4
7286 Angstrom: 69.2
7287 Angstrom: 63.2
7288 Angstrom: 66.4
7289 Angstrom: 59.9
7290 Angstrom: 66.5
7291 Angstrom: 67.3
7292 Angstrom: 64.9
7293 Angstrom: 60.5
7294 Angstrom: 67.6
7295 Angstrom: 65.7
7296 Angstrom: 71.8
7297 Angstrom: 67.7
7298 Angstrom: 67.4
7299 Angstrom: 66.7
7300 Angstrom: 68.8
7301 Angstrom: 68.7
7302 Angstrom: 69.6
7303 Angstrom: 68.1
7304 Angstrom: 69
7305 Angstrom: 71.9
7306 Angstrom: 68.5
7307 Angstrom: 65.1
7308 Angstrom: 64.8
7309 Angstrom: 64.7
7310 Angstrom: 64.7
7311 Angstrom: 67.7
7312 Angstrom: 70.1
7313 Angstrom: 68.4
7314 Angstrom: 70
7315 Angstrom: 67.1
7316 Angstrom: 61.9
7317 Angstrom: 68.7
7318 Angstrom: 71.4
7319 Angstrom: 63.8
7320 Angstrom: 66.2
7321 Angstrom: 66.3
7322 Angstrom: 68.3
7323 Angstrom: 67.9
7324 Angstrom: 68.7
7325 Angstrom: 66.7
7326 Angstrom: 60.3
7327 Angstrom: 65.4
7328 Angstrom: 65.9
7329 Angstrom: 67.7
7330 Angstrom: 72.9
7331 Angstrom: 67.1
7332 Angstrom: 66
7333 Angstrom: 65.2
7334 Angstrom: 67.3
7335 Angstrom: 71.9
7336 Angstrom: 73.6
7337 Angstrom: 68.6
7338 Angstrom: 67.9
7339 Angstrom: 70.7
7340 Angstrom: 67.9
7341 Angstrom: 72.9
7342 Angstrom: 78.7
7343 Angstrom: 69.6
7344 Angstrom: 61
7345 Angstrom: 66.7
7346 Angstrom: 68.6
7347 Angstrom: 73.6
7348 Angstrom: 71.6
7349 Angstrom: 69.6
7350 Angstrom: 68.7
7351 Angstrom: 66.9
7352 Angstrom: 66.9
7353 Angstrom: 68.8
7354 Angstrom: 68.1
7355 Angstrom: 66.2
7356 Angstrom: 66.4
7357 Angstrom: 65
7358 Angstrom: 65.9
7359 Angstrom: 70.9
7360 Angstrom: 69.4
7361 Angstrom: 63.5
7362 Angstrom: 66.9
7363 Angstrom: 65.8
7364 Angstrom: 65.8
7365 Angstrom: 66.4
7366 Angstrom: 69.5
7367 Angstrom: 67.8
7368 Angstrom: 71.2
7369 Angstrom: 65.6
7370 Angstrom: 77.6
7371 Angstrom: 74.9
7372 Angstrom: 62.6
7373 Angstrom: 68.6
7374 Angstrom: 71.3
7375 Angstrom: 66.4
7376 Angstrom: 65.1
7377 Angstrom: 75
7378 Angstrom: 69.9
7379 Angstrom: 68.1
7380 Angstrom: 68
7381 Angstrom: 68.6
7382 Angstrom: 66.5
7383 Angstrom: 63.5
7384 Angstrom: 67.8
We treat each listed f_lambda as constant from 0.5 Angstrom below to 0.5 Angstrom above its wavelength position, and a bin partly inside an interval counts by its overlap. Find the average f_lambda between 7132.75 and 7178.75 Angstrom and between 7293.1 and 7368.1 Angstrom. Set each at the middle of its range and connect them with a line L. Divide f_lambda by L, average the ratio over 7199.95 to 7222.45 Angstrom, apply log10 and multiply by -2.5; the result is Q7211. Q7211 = 0.042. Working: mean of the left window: 69.6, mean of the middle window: 66.4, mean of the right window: 67.9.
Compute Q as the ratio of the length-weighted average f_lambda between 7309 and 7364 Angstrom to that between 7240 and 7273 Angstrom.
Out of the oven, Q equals 0.99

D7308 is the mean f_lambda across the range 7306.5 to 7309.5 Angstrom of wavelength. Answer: 64.9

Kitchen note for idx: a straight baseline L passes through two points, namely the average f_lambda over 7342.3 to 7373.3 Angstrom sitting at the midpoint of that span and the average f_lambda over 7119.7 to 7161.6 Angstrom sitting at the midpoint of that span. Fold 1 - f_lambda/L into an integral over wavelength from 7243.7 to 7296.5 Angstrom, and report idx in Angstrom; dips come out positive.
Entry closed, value 0.8 Angstrom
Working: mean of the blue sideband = 69.3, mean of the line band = 67.6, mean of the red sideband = 68.1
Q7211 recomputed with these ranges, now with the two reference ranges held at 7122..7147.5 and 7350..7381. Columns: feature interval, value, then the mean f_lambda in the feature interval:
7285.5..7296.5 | 0.045 mag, 65.7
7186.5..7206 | 0.028 mag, 67.1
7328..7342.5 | -0.023 mag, 69.7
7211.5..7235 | 0.019 mag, 67.6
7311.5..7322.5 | 0.014 mag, 67.5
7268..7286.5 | 0.010 mag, 67.9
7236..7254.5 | -0.010 mag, 69.3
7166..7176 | -0.029 mag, 70.9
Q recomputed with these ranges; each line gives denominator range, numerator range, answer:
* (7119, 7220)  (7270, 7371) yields 0.99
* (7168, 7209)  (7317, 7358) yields 1.00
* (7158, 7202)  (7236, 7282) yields 1.00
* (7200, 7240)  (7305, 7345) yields 1.01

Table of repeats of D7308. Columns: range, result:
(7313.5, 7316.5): 66.3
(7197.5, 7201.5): 68.6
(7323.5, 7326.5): 65.2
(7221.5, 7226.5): 67.9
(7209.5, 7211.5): 68.4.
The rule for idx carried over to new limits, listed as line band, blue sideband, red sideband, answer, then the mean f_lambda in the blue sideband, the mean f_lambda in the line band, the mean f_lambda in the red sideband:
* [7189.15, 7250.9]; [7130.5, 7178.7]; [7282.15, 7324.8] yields 0.4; 69.4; 67.9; 67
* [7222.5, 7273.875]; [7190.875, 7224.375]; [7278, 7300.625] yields -1.3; 67.1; 68.5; 66.4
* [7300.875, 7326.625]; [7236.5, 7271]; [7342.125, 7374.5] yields 0.5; 68.8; 67.2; 68.3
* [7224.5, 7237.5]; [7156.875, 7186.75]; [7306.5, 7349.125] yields 0.1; 69.2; 68.2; 68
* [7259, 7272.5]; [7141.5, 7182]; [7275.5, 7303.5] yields -0.1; 69.4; 68.1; 67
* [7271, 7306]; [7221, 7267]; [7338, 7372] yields 0.6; 68.5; 67.3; 68.7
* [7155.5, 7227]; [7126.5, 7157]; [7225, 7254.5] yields 1.2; 69.2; 67.9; 68.9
